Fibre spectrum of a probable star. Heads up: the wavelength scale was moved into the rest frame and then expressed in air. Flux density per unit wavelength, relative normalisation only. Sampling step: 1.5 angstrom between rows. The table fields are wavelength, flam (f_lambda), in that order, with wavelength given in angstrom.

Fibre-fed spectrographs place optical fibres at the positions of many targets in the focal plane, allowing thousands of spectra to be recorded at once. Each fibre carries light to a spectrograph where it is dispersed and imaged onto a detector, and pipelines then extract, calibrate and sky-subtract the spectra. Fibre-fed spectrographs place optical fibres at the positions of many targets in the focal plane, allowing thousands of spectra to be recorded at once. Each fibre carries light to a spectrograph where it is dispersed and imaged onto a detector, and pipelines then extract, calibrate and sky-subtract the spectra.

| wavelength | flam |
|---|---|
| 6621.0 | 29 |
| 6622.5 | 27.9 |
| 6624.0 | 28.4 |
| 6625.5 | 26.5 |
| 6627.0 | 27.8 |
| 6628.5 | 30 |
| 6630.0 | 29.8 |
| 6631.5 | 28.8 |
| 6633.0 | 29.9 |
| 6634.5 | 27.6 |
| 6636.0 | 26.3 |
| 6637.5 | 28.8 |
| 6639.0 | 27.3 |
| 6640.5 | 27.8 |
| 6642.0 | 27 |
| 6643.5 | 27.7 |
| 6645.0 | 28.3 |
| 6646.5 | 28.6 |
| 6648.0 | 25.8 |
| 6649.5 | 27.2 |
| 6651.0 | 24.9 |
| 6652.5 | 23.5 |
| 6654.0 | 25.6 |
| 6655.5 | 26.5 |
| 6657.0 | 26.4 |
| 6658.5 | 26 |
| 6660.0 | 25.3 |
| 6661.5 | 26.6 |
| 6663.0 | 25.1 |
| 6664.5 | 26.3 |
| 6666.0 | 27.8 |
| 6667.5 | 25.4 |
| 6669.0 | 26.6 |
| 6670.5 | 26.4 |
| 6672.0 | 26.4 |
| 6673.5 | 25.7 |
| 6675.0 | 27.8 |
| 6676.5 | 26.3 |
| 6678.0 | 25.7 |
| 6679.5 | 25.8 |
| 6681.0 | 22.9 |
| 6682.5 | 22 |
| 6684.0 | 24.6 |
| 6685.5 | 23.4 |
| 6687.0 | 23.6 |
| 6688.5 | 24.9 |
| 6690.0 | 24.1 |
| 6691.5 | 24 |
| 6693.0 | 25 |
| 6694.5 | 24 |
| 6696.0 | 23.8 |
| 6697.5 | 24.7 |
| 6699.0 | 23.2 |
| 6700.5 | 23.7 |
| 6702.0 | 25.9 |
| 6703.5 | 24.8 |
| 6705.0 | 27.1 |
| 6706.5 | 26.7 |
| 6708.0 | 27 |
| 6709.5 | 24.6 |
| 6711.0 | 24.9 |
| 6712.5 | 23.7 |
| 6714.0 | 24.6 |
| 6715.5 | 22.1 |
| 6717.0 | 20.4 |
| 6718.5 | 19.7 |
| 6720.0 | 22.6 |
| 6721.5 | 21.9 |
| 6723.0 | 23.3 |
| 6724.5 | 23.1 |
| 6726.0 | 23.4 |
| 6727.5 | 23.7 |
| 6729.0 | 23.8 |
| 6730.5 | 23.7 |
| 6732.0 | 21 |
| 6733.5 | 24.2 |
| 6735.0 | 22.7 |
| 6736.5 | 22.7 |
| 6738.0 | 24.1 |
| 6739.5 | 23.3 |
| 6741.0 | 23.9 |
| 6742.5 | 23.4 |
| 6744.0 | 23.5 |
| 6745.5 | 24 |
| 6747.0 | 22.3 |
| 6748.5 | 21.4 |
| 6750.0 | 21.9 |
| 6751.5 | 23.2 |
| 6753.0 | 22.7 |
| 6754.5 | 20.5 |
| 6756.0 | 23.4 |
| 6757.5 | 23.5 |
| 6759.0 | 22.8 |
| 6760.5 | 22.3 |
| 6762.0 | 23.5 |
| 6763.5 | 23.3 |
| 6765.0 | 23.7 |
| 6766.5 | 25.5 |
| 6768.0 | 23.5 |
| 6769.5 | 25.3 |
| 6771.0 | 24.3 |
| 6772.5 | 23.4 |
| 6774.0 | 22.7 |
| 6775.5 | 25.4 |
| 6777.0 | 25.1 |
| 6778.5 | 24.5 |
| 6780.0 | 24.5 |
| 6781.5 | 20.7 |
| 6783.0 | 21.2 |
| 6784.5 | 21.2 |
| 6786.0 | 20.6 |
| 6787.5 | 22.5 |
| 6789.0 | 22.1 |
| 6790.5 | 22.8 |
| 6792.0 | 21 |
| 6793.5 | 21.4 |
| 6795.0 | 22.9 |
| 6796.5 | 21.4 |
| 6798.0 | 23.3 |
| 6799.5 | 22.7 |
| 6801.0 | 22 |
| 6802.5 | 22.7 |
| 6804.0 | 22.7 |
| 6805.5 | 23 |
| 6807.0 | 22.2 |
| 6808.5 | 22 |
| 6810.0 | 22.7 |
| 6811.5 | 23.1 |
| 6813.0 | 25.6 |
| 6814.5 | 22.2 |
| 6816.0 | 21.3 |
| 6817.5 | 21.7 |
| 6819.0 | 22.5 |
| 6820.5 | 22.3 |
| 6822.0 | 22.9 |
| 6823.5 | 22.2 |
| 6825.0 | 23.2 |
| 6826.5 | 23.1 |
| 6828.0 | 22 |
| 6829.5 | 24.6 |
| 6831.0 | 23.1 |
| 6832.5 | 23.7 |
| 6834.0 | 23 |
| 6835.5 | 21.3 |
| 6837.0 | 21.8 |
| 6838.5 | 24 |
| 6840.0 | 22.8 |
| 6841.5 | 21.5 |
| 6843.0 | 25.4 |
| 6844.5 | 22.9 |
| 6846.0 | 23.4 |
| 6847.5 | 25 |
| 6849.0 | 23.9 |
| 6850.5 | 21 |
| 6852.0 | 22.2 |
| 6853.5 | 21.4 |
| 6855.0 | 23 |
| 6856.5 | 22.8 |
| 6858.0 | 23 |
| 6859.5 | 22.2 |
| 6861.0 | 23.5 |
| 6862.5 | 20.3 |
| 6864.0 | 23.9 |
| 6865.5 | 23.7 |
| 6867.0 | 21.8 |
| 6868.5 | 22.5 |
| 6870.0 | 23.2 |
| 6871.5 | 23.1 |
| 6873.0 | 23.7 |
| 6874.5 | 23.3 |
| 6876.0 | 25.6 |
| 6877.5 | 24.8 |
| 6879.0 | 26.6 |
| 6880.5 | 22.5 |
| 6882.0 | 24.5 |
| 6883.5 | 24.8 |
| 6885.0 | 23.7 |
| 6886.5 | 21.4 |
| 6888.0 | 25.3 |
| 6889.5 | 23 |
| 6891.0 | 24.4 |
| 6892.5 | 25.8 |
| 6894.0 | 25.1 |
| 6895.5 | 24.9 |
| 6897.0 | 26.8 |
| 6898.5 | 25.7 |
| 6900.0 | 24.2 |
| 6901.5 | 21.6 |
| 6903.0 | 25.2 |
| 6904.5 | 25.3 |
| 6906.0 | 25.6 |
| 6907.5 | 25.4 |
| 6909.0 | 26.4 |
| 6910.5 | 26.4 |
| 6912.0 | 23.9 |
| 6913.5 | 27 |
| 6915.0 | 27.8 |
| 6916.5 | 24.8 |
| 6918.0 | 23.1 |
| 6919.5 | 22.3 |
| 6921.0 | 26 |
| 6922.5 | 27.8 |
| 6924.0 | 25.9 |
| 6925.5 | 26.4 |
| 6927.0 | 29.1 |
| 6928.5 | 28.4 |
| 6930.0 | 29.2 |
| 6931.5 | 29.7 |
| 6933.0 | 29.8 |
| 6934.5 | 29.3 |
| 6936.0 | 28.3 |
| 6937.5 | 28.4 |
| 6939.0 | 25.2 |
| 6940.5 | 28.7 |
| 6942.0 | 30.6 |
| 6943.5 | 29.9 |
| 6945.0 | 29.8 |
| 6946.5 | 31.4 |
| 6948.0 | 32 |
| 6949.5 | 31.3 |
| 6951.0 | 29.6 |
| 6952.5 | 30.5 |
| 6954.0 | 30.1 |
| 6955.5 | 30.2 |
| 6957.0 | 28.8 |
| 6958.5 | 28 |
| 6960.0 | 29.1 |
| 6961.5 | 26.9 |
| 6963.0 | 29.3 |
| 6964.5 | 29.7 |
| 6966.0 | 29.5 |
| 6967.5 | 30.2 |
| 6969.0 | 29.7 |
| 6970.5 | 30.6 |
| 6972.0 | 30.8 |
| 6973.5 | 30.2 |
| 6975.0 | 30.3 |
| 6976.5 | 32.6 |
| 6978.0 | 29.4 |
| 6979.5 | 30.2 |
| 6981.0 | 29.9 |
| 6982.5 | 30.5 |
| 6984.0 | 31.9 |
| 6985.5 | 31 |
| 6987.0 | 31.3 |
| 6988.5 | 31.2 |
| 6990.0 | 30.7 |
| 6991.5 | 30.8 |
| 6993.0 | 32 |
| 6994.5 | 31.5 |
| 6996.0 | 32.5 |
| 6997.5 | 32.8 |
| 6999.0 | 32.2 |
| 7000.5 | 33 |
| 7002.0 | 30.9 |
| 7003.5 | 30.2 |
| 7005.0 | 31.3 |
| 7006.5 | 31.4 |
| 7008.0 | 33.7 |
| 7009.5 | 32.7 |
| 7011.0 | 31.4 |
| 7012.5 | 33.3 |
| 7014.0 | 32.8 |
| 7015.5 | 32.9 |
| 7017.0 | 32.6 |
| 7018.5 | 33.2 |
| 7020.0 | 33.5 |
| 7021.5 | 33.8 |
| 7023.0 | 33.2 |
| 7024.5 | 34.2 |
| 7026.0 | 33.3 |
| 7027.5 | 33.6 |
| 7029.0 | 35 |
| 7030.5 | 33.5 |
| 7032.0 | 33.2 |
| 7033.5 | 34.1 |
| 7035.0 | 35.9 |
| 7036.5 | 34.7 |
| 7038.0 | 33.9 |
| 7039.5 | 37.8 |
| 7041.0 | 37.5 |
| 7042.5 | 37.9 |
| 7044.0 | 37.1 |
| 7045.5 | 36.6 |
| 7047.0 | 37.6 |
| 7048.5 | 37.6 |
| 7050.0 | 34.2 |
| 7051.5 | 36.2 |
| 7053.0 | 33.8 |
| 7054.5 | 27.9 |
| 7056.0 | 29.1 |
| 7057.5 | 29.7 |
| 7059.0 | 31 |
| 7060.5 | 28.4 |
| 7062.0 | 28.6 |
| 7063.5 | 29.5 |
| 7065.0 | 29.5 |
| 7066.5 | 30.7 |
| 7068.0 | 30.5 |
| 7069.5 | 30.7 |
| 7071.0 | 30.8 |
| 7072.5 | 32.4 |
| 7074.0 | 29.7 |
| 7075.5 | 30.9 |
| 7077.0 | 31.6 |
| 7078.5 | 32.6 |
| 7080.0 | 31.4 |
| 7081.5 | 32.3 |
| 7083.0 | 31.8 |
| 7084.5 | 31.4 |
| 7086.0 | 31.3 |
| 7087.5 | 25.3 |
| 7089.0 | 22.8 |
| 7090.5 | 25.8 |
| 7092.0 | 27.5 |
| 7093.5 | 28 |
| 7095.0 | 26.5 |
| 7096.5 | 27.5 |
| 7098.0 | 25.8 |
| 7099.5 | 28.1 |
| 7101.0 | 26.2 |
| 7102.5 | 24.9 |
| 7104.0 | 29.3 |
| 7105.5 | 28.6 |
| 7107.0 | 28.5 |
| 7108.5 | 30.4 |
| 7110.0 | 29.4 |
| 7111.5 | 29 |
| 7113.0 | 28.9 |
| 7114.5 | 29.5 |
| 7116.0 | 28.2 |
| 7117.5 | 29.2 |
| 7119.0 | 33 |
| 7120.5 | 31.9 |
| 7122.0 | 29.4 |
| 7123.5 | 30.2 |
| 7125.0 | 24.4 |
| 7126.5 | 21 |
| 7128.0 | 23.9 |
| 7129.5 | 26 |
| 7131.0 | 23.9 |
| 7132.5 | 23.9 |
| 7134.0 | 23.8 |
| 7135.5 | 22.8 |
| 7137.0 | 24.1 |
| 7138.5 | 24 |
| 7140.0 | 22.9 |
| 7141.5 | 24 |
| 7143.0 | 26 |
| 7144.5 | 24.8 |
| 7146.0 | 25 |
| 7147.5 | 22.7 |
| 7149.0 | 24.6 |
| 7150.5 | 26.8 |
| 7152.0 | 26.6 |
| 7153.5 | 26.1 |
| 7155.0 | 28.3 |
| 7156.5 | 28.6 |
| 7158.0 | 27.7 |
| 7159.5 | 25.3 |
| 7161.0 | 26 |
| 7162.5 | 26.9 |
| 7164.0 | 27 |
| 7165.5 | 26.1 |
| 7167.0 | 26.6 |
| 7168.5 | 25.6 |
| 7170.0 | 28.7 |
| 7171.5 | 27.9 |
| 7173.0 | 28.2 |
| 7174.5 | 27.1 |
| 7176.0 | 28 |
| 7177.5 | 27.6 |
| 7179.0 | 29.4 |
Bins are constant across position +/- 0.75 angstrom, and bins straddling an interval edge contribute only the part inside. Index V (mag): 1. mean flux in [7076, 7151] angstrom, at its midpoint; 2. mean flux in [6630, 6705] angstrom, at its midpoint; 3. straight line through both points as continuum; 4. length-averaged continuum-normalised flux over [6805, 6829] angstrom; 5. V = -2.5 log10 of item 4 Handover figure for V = 0.164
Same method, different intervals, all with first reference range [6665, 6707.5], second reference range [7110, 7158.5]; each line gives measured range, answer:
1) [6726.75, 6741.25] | 0.09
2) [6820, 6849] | 0.11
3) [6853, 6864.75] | 0.14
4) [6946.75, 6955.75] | -0.19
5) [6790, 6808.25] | 0.14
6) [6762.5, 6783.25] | 0.07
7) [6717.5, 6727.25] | 0.13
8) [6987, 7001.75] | -0.22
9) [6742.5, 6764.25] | 0.11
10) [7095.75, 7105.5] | -0.03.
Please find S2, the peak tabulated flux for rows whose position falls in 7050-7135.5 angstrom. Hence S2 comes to 36.2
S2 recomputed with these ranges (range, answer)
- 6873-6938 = 29.8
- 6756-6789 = 25.5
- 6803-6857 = 25.6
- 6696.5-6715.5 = 27.1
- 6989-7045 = 37.9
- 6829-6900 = 26.8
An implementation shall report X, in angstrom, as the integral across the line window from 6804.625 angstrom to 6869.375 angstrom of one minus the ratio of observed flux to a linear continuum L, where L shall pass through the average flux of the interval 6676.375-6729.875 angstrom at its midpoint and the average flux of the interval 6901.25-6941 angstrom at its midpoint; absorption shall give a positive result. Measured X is 7.1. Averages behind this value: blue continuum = 24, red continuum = 26.6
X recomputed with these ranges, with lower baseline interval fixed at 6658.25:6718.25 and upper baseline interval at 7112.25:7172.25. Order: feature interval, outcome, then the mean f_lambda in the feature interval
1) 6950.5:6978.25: -4.3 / 29.8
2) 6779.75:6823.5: 5.2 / 22.3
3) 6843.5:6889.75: 3.9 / 23.3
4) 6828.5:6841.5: 1.3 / 22.9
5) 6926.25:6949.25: -3.3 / 29.4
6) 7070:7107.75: -3.9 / 28.9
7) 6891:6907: 0.4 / 25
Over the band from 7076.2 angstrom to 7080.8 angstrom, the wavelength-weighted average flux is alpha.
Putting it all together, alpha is 31.9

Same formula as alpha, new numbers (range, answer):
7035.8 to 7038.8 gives 34.4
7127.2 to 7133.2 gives 24.4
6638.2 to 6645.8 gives 27.6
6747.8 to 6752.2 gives 22.2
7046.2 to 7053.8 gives 35.8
